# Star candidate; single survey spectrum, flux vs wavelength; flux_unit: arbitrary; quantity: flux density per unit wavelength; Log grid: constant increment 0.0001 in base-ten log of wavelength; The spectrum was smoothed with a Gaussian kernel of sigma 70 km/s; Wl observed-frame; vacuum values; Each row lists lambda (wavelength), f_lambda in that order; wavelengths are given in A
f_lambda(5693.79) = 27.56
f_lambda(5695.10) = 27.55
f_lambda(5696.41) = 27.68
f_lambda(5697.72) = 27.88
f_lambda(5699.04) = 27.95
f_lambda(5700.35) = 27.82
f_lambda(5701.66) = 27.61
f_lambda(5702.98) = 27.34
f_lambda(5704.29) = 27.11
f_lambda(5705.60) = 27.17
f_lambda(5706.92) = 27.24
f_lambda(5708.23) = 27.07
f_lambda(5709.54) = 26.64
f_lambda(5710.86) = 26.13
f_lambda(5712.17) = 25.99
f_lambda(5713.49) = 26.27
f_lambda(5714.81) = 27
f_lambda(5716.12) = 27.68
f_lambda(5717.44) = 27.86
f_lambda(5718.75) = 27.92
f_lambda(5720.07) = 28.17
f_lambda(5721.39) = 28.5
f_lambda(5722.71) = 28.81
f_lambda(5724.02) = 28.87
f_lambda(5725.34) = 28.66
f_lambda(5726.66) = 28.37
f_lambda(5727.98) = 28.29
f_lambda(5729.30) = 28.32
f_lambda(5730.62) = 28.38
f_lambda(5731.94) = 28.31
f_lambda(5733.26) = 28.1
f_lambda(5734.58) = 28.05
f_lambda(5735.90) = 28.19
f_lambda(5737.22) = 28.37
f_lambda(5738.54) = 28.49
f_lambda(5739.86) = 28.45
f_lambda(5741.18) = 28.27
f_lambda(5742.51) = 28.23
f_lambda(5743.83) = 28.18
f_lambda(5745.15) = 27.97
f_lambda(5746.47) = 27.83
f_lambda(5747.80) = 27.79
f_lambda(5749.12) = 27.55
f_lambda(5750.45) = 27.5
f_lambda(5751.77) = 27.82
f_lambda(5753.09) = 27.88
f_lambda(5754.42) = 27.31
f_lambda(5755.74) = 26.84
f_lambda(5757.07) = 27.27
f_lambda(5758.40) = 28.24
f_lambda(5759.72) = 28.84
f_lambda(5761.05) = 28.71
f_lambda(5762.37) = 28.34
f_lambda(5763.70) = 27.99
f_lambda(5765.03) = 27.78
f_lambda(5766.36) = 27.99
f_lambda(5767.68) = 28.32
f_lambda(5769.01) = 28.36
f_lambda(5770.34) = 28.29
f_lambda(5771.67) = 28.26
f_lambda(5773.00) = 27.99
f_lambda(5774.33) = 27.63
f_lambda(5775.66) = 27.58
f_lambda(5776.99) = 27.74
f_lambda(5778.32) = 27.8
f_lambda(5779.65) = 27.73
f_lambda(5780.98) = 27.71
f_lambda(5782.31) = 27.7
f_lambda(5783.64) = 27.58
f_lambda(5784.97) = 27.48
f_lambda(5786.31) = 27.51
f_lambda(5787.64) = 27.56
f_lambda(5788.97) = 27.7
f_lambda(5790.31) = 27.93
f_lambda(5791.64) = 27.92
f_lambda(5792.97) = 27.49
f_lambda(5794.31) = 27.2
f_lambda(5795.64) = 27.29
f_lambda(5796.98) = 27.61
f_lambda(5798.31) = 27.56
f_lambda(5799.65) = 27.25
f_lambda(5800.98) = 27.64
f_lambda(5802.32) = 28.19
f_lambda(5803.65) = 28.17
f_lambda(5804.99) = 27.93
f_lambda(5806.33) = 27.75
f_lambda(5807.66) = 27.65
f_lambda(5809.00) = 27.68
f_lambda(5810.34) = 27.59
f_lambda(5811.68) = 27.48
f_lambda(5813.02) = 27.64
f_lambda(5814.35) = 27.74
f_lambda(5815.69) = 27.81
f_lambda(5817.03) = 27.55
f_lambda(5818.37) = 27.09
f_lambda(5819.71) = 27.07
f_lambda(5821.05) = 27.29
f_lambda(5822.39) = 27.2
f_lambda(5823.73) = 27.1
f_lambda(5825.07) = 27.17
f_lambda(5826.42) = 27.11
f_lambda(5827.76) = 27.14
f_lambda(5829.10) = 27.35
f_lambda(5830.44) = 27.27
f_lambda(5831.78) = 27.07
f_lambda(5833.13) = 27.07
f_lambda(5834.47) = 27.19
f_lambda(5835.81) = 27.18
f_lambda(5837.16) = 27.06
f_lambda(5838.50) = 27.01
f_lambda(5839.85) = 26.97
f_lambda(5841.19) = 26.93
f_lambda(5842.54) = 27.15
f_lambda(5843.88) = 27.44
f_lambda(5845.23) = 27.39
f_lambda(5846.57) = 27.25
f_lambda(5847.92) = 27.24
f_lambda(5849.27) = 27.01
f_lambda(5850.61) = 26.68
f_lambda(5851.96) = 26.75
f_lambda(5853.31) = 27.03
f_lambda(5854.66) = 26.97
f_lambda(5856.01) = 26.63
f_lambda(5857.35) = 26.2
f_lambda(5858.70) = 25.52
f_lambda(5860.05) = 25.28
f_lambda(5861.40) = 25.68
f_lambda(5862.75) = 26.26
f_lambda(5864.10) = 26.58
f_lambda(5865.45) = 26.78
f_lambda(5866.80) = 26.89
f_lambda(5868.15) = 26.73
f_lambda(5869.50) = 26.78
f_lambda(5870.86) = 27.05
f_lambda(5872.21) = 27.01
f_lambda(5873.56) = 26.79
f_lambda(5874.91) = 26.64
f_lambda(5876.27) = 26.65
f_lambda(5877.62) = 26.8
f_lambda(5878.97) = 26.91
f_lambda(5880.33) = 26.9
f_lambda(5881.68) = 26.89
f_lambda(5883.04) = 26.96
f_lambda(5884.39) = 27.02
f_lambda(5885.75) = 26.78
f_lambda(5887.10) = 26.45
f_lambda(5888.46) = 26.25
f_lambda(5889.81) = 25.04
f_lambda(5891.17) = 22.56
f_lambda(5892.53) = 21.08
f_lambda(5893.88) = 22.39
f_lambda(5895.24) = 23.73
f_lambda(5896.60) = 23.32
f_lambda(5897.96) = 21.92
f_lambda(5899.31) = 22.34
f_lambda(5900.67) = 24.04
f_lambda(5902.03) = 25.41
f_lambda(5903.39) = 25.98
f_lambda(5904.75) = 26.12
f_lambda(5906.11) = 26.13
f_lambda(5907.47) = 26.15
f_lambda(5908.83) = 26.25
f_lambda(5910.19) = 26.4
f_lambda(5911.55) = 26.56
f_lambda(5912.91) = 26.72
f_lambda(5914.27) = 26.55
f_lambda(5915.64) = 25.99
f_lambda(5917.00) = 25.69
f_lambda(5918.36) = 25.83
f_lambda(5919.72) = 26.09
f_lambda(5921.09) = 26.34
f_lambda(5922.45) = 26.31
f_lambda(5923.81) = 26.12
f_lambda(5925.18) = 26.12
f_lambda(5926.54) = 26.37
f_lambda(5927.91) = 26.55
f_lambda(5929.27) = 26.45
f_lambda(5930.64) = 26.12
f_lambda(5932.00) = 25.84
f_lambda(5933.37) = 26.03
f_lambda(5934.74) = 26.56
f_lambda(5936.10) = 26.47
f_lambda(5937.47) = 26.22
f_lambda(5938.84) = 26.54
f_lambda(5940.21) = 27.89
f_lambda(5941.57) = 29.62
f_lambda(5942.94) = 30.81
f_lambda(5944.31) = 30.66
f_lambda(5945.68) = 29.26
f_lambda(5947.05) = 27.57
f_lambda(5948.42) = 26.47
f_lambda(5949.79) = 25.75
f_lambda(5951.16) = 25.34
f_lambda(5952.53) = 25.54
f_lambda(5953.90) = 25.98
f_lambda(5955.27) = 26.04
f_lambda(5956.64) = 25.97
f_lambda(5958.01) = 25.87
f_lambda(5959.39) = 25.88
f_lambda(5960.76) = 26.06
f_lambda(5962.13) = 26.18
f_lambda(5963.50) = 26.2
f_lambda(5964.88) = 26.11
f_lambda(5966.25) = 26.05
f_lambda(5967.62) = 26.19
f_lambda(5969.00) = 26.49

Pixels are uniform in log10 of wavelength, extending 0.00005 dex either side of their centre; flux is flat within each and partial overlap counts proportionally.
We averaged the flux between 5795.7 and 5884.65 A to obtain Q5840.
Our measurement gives 27.1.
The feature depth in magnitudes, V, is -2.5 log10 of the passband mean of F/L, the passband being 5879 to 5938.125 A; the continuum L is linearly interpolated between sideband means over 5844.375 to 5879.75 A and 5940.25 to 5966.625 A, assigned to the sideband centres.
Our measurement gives 0.05 mag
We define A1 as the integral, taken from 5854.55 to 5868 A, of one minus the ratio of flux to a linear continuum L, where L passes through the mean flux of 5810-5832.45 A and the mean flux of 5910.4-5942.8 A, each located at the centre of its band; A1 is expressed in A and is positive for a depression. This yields 0.38 A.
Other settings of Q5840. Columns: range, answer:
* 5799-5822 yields 27.6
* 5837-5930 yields 26.1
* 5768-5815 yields 27.7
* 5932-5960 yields 27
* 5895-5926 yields 25.5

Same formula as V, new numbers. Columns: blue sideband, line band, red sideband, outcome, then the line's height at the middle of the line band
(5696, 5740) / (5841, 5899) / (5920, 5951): 0.05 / 27.3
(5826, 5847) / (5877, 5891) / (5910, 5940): 0.01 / 26.7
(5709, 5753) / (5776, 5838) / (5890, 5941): -0.02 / 26.9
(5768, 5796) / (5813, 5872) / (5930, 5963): 0.02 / 27.4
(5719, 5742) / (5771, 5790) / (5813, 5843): 0.00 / 27.8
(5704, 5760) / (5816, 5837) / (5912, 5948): 0.01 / 27.4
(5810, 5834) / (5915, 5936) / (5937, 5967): 0.03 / 27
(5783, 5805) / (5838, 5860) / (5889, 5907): -0.05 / 25.7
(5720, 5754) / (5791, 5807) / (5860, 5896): -0.02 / 27.2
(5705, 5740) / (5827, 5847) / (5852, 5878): -0.02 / 26.8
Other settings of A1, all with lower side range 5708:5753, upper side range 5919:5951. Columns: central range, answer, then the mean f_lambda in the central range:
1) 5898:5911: 0.90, 25.3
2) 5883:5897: 1.34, 24.6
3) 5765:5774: -0.14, 28.1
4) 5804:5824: 0.01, 27.5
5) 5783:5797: 0.04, 27.6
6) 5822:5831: 0.10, 27.2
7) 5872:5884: 0.19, 26.8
